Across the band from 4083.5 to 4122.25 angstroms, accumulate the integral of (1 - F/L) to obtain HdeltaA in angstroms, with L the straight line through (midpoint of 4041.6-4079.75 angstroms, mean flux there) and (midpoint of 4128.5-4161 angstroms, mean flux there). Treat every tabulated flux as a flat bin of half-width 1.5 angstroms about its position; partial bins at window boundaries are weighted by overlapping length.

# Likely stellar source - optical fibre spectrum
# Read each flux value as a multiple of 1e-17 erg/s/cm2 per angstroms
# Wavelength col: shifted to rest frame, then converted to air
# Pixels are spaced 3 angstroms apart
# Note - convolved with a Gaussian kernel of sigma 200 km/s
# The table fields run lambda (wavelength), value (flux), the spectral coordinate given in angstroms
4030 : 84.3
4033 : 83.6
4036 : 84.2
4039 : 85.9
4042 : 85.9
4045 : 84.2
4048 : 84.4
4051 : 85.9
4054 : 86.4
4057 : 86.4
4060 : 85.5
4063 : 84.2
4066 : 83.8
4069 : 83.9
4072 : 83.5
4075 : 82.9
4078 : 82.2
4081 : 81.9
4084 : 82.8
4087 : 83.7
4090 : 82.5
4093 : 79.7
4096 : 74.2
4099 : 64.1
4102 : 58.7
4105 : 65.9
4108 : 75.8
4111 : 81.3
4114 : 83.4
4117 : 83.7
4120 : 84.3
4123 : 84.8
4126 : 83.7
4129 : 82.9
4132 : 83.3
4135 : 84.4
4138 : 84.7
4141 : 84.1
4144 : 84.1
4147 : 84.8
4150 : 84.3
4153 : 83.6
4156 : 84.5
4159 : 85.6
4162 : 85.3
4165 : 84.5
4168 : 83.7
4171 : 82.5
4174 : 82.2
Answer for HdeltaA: 3.4 angstroms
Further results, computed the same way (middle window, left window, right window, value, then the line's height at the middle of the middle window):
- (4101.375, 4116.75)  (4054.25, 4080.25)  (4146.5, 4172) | 1.7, 84.2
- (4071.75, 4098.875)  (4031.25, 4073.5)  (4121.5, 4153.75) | 1.3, 84.5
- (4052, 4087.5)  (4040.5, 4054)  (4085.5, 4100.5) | -1.3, 81.1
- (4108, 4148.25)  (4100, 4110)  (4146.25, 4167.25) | -4.6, 75.1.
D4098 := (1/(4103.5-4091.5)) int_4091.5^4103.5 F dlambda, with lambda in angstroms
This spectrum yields 69.2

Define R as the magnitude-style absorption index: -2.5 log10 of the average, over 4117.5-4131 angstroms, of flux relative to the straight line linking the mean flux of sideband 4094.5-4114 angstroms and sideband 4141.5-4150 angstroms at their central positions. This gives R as -0.09 mag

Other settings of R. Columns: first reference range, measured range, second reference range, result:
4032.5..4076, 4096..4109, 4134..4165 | 0.259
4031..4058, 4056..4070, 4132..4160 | 0.004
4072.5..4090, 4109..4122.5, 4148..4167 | 0.007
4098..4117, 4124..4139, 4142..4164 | -0.065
